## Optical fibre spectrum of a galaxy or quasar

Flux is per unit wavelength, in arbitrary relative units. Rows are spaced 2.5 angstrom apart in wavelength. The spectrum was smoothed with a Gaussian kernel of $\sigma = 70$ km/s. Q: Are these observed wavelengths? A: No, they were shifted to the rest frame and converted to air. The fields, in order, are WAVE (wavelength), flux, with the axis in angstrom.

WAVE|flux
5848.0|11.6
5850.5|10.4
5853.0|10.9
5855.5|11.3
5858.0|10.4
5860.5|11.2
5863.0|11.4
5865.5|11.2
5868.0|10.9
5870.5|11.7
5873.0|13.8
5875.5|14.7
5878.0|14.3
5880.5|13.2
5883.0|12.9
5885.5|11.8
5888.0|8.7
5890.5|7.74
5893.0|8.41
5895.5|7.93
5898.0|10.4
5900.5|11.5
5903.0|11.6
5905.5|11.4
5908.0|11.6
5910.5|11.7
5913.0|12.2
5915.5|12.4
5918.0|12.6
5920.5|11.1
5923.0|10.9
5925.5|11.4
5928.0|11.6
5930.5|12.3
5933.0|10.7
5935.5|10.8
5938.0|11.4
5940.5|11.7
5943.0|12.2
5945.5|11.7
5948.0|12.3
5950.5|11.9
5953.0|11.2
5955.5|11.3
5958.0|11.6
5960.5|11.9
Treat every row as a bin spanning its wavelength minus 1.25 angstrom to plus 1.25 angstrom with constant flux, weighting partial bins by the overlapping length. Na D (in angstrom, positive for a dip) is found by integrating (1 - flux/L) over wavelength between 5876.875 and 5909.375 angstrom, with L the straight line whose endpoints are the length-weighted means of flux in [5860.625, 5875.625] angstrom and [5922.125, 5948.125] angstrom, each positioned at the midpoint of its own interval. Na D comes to 2.6 angstrom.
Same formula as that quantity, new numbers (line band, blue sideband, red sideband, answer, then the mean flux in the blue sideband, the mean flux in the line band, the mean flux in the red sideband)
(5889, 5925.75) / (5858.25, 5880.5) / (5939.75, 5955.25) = 3.8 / 12.4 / 10.8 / 11.8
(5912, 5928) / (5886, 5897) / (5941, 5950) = -2.2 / 8.49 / 11.7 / 12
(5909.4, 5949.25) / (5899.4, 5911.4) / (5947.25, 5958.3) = -0.3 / 11.6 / 11.7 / 11.6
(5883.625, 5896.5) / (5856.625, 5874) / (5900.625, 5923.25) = 2.8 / 11.5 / 9.13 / 11.7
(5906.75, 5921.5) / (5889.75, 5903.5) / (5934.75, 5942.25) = -2.3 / 9.55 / 11.9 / 11.4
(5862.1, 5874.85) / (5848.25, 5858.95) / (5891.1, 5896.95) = -2.7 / 10.8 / 11.9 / 8.2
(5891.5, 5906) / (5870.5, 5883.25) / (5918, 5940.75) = 2.9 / 13.6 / 10.1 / 11.4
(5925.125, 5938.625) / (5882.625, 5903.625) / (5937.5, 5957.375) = -0.2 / 9.95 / 11.4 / 11.7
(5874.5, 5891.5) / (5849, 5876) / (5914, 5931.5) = -0.5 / 11.5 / 11.9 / 11.8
